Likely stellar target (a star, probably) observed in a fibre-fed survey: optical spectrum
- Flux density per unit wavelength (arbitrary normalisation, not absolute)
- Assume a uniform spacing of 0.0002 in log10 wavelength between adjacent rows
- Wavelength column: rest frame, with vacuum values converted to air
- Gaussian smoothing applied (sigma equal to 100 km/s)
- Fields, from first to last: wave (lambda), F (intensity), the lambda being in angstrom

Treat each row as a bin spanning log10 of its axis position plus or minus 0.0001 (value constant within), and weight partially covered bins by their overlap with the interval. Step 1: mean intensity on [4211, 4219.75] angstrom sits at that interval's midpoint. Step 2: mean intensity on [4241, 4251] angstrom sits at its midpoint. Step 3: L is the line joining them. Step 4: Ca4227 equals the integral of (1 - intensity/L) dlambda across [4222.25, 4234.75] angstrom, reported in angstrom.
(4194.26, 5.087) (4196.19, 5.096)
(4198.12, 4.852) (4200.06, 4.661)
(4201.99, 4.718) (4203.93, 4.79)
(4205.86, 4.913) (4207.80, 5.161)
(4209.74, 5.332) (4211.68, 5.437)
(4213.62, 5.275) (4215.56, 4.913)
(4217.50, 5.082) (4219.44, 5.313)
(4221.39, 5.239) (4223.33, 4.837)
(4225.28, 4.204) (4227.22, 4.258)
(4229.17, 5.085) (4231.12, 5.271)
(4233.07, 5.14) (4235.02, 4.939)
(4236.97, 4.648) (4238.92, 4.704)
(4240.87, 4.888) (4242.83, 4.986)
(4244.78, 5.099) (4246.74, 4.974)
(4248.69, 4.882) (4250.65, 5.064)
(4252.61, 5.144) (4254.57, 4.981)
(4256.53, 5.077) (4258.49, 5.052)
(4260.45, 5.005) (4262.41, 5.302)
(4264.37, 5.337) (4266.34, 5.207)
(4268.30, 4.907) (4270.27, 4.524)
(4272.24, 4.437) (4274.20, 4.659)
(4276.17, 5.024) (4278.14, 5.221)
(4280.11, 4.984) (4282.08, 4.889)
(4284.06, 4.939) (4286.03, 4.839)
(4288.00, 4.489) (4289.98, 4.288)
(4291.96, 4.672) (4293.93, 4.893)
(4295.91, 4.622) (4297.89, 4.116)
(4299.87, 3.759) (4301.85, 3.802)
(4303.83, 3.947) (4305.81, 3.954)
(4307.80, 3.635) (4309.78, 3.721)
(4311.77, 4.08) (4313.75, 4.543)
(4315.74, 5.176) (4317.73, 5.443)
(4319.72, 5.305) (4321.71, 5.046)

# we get 0.71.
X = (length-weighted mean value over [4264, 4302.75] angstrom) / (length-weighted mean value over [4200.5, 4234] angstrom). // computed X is 0.94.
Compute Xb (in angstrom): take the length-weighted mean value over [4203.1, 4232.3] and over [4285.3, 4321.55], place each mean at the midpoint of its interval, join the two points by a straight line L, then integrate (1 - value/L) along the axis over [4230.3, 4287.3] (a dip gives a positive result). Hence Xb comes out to -2.9 angstrom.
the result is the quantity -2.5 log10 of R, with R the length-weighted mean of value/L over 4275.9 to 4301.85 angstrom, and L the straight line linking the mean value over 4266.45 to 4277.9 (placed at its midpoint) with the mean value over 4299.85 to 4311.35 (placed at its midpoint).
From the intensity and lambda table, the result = -0.078 mag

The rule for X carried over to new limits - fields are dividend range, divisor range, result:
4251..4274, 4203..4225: 0.98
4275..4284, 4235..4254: 1.02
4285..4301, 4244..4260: 0.89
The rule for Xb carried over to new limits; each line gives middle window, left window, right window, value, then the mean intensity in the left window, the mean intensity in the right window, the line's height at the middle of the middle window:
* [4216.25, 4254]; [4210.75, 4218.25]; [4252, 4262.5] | 1.43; 5.18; 5.08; 5.13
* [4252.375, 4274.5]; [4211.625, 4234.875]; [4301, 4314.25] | -2.40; 4.98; 3.94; 4.48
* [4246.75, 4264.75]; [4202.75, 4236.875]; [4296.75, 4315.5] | -1.95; 5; 4.01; 4.59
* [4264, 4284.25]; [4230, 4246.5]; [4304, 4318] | -1.23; 4.96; 4.28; 4.63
